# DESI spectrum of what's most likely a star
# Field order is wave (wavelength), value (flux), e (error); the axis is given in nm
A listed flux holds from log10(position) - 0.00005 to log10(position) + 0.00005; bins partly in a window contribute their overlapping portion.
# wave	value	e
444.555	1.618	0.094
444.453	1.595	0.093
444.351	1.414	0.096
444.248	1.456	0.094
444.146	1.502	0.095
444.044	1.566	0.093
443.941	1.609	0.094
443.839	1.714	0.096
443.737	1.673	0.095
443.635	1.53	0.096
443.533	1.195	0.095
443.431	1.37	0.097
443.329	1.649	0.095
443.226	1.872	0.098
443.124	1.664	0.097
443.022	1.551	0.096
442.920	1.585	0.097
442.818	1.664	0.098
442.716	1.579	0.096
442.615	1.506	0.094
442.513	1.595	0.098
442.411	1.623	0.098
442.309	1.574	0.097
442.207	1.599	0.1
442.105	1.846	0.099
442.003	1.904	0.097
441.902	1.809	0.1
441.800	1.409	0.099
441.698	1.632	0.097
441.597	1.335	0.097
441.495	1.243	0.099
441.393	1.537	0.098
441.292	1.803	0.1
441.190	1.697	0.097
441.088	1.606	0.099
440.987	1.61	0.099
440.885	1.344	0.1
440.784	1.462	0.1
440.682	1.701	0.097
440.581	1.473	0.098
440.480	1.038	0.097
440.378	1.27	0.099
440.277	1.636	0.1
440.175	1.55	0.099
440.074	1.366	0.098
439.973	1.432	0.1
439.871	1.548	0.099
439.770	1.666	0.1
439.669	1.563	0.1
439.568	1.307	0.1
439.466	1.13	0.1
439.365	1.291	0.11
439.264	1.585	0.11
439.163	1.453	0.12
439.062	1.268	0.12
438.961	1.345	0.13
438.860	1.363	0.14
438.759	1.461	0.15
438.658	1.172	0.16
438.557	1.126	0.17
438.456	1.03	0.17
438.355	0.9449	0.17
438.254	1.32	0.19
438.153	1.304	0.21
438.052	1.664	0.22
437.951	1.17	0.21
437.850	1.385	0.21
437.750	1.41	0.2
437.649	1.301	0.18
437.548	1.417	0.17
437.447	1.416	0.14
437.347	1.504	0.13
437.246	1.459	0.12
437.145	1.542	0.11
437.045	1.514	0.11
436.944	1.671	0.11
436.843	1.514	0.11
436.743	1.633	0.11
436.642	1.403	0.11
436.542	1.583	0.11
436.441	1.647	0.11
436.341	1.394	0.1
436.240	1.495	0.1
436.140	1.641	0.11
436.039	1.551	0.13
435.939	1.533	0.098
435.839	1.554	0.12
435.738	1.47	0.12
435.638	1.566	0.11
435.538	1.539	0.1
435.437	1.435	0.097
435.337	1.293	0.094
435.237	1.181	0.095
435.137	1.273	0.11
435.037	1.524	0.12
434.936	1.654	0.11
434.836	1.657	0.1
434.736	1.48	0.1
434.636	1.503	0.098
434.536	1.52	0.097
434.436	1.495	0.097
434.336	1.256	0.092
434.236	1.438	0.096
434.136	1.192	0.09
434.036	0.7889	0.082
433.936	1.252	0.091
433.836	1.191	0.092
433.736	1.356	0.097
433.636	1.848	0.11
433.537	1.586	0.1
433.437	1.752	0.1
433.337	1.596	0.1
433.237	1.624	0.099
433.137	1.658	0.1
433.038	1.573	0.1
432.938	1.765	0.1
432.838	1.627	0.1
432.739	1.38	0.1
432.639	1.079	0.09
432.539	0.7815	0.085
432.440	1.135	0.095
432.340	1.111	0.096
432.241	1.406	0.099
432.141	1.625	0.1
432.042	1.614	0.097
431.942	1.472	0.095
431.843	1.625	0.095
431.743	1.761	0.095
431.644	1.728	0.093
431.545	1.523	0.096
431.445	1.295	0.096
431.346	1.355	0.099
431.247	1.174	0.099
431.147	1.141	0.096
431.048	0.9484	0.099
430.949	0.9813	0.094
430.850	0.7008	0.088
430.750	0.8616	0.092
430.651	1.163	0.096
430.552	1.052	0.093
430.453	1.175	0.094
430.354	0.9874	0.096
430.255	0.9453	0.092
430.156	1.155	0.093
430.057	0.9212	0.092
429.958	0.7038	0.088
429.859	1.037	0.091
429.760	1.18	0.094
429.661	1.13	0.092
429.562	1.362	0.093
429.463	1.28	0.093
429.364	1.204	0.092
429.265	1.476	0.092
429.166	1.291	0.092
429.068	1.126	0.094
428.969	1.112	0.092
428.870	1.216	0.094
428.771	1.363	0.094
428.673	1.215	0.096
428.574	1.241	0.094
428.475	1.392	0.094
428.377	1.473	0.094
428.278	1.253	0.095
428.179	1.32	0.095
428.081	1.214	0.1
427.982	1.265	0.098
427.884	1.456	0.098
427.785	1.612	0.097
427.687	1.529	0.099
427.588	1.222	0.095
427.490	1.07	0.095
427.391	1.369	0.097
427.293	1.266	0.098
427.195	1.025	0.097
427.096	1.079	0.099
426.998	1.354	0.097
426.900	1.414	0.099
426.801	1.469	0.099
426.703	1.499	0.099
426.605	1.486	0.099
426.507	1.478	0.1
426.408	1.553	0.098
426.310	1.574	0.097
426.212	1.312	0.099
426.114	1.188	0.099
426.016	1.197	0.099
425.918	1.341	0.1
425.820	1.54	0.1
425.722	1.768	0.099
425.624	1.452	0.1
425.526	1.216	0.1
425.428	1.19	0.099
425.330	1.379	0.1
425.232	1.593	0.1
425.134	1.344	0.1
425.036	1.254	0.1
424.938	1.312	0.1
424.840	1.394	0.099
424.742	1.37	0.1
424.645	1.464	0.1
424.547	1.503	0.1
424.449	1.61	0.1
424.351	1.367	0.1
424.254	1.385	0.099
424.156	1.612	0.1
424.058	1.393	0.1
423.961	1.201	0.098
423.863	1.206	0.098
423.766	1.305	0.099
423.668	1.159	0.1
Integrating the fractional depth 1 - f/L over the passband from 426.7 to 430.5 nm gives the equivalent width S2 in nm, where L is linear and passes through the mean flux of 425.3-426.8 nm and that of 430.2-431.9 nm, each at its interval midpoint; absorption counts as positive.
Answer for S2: 0.21 nm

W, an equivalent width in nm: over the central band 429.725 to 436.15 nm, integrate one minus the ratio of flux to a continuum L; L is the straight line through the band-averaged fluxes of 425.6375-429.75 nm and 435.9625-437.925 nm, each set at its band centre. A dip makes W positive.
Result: 0.38 nm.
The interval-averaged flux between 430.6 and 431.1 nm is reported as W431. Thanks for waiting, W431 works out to 0.933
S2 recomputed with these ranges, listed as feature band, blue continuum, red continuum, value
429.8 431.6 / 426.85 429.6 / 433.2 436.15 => 0.386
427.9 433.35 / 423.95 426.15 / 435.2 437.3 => 0.696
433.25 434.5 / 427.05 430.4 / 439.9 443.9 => -0.050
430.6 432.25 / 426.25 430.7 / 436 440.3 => -0.004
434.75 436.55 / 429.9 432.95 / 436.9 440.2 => -0.244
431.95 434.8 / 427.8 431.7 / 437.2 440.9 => -0.343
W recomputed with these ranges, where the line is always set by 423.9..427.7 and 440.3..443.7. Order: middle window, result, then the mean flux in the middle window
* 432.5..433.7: -0.06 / 1.53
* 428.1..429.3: 0.10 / 1.29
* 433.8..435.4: 0.13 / 1.36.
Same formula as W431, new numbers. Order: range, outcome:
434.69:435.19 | 1.52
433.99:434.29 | 1.15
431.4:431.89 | 1.59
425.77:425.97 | 1.44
